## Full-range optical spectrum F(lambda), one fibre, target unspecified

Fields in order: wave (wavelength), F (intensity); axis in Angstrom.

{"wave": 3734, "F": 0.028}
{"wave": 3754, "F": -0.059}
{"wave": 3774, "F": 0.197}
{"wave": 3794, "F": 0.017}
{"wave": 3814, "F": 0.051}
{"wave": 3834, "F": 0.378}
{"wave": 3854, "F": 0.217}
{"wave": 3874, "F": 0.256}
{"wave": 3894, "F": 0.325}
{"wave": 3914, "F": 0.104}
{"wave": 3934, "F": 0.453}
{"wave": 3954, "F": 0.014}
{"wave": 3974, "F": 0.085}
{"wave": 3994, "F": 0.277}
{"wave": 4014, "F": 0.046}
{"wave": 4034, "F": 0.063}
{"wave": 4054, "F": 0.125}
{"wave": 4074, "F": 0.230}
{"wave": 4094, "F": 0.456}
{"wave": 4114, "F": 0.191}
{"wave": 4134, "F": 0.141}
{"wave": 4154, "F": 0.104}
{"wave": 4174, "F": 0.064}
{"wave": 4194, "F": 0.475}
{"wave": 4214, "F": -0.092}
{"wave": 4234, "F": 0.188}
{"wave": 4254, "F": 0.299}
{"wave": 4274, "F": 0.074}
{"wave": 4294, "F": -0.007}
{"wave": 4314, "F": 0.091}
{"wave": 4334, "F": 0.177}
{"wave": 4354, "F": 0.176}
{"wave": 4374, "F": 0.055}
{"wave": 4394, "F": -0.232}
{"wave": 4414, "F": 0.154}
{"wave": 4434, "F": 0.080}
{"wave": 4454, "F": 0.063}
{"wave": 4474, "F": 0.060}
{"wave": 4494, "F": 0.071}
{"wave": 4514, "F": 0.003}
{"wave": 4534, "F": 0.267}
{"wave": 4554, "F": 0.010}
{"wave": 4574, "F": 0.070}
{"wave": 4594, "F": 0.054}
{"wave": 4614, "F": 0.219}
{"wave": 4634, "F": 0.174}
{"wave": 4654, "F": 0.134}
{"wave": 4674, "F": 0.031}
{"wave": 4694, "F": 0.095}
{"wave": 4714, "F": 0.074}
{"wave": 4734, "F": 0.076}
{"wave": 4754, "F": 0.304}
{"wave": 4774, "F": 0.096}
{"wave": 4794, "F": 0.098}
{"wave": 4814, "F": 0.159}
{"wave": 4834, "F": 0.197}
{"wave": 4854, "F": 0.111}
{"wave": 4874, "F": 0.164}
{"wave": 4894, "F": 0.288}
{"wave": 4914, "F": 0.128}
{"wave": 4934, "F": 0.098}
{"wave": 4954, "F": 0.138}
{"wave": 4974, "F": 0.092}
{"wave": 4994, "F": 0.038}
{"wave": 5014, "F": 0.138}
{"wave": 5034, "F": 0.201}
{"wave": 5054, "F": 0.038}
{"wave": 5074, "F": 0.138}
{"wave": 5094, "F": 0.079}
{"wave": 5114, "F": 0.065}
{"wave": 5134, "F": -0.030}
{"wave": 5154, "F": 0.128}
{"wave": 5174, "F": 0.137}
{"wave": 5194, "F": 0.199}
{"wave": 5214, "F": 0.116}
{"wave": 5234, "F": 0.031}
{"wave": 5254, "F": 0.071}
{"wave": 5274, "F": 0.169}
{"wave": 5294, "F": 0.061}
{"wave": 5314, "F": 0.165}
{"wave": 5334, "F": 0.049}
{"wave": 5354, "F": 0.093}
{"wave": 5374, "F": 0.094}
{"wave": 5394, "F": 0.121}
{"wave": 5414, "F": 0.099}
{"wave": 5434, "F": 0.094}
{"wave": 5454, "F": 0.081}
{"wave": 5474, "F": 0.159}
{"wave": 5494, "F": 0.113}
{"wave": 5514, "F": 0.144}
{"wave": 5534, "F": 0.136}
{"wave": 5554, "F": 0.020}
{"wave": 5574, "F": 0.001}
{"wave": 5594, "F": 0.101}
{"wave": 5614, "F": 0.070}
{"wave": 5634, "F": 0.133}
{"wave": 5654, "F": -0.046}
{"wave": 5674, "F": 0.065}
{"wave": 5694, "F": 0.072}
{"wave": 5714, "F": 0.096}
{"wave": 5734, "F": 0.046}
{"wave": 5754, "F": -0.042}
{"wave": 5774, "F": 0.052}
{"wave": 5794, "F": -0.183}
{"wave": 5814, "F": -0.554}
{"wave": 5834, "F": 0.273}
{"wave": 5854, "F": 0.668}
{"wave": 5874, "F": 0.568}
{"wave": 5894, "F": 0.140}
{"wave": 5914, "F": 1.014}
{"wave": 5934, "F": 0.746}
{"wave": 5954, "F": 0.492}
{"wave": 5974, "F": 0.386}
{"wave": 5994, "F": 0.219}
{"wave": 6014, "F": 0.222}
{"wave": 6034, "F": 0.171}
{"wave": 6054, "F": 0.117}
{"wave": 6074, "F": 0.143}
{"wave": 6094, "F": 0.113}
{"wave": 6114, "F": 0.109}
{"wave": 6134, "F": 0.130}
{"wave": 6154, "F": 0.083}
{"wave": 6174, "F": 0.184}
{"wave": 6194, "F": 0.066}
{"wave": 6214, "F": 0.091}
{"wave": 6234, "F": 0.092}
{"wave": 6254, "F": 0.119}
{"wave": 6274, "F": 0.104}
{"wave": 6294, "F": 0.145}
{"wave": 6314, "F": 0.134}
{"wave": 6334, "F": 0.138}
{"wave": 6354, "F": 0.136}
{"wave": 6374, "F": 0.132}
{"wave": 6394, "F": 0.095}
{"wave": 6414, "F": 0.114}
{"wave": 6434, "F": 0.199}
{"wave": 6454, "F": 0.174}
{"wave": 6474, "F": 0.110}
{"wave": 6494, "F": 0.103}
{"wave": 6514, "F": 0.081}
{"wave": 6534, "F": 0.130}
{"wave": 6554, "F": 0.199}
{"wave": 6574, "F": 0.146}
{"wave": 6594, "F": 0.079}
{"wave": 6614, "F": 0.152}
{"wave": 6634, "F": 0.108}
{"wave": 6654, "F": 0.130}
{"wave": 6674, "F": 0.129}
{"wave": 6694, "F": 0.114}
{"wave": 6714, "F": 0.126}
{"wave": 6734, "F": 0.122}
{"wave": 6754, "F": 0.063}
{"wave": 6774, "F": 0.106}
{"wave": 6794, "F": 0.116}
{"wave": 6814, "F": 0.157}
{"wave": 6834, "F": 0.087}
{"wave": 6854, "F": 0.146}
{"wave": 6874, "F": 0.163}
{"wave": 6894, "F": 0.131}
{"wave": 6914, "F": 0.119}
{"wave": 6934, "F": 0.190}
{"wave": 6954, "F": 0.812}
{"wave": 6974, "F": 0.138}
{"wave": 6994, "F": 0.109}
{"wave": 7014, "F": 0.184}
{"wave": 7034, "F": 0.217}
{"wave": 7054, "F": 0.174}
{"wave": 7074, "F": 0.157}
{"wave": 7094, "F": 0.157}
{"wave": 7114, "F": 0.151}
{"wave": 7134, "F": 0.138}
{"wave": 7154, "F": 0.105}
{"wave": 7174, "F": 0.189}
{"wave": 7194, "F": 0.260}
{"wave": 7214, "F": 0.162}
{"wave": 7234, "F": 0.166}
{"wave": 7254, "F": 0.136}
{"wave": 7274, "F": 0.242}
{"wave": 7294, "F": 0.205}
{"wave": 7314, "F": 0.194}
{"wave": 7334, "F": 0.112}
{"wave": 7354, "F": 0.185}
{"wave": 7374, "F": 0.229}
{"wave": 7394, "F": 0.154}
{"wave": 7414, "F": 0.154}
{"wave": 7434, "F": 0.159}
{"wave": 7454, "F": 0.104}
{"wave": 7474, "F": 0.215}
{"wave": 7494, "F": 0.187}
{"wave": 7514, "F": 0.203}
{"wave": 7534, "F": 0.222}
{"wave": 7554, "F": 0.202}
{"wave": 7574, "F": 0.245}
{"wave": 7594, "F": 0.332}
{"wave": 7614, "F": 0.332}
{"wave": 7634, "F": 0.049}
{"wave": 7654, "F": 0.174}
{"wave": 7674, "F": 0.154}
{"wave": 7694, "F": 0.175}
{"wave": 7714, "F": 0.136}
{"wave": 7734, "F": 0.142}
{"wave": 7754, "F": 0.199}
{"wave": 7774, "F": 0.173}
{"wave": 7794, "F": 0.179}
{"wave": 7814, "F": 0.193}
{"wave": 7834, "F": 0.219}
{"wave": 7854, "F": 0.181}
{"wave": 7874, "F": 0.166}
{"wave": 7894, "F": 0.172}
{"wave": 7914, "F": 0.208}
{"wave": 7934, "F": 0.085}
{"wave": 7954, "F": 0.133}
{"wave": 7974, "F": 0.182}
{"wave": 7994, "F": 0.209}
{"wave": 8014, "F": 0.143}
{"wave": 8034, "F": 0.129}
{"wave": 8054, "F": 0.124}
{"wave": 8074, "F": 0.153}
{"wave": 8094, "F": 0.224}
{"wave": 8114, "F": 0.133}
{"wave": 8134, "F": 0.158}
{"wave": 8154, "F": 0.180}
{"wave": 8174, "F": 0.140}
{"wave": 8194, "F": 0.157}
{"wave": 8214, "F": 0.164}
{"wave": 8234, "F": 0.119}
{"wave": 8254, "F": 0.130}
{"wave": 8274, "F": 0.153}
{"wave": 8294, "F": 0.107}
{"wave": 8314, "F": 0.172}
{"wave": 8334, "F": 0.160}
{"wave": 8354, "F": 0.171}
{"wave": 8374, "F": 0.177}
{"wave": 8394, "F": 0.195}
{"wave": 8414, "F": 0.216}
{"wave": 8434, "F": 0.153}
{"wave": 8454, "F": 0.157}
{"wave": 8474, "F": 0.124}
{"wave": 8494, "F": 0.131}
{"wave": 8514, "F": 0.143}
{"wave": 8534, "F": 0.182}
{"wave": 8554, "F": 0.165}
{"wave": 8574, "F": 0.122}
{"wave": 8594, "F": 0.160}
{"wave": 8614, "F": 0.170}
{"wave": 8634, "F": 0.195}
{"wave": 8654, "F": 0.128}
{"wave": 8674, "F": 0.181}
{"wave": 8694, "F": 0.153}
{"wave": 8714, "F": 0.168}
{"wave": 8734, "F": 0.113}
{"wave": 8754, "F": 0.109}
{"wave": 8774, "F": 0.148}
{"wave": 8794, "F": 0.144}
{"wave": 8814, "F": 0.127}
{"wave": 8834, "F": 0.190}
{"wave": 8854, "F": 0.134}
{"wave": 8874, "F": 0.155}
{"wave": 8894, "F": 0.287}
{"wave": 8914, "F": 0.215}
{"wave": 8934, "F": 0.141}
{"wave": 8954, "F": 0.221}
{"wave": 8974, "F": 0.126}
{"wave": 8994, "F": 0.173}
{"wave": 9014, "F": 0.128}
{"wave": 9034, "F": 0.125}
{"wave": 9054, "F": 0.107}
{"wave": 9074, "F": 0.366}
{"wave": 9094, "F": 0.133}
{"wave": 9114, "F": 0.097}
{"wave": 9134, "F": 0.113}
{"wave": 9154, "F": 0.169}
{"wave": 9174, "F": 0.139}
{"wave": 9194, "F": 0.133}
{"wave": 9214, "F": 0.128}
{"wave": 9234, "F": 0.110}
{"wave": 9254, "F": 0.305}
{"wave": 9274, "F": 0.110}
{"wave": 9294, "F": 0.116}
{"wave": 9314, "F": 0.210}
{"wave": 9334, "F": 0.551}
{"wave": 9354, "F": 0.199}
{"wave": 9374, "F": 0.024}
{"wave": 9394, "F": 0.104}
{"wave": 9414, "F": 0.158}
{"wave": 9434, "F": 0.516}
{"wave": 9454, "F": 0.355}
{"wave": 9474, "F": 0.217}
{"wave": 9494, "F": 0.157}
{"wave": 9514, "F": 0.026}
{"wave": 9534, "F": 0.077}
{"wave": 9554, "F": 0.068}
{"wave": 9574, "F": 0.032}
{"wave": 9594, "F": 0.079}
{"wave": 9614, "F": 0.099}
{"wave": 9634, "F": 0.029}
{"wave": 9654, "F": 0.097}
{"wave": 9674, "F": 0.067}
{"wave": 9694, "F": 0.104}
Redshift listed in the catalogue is 0.87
